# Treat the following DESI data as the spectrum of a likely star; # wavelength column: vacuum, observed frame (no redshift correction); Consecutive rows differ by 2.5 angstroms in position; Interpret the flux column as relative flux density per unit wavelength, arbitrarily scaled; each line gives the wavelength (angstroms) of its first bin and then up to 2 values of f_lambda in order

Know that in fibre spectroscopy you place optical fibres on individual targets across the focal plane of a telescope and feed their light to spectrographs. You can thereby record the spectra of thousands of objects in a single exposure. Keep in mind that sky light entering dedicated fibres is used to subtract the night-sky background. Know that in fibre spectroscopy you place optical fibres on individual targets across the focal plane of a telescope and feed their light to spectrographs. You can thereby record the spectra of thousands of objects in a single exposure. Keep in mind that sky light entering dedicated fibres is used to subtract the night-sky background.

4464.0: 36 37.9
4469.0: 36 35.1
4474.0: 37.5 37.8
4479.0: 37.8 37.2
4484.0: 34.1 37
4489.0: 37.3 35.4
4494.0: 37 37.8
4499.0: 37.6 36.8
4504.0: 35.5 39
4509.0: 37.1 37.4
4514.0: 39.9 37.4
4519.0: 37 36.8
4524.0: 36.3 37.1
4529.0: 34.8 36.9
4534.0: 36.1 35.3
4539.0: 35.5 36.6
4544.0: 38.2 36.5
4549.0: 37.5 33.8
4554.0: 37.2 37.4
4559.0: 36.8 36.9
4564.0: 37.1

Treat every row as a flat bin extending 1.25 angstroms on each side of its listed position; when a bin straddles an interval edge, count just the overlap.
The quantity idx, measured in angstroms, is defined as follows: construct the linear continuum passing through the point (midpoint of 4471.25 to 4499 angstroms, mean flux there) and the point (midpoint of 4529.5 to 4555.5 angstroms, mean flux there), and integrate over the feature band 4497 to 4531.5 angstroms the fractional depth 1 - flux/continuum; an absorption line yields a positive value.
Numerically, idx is -0.53 angstroms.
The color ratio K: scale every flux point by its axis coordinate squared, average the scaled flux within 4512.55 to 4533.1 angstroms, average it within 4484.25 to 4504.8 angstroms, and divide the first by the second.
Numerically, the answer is 1.02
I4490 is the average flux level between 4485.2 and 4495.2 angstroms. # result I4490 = 36.7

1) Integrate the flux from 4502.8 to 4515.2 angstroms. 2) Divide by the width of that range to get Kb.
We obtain 37.8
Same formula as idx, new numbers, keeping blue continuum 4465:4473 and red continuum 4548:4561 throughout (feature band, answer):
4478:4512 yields -0.46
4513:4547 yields -0.22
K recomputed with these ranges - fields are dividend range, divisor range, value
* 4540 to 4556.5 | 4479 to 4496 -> 1.03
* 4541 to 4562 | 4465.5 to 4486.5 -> 1.04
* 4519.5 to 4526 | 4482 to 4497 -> 1.02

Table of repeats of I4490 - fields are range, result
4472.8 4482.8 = 37.6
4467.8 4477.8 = 36.6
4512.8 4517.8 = 38.6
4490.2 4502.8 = 36.9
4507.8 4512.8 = 37.3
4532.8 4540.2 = 35.6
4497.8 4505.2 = 36.6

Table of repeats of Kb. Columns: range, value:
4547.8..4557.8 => 36.5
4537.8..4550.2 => 36.9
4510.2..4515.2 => 38.6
